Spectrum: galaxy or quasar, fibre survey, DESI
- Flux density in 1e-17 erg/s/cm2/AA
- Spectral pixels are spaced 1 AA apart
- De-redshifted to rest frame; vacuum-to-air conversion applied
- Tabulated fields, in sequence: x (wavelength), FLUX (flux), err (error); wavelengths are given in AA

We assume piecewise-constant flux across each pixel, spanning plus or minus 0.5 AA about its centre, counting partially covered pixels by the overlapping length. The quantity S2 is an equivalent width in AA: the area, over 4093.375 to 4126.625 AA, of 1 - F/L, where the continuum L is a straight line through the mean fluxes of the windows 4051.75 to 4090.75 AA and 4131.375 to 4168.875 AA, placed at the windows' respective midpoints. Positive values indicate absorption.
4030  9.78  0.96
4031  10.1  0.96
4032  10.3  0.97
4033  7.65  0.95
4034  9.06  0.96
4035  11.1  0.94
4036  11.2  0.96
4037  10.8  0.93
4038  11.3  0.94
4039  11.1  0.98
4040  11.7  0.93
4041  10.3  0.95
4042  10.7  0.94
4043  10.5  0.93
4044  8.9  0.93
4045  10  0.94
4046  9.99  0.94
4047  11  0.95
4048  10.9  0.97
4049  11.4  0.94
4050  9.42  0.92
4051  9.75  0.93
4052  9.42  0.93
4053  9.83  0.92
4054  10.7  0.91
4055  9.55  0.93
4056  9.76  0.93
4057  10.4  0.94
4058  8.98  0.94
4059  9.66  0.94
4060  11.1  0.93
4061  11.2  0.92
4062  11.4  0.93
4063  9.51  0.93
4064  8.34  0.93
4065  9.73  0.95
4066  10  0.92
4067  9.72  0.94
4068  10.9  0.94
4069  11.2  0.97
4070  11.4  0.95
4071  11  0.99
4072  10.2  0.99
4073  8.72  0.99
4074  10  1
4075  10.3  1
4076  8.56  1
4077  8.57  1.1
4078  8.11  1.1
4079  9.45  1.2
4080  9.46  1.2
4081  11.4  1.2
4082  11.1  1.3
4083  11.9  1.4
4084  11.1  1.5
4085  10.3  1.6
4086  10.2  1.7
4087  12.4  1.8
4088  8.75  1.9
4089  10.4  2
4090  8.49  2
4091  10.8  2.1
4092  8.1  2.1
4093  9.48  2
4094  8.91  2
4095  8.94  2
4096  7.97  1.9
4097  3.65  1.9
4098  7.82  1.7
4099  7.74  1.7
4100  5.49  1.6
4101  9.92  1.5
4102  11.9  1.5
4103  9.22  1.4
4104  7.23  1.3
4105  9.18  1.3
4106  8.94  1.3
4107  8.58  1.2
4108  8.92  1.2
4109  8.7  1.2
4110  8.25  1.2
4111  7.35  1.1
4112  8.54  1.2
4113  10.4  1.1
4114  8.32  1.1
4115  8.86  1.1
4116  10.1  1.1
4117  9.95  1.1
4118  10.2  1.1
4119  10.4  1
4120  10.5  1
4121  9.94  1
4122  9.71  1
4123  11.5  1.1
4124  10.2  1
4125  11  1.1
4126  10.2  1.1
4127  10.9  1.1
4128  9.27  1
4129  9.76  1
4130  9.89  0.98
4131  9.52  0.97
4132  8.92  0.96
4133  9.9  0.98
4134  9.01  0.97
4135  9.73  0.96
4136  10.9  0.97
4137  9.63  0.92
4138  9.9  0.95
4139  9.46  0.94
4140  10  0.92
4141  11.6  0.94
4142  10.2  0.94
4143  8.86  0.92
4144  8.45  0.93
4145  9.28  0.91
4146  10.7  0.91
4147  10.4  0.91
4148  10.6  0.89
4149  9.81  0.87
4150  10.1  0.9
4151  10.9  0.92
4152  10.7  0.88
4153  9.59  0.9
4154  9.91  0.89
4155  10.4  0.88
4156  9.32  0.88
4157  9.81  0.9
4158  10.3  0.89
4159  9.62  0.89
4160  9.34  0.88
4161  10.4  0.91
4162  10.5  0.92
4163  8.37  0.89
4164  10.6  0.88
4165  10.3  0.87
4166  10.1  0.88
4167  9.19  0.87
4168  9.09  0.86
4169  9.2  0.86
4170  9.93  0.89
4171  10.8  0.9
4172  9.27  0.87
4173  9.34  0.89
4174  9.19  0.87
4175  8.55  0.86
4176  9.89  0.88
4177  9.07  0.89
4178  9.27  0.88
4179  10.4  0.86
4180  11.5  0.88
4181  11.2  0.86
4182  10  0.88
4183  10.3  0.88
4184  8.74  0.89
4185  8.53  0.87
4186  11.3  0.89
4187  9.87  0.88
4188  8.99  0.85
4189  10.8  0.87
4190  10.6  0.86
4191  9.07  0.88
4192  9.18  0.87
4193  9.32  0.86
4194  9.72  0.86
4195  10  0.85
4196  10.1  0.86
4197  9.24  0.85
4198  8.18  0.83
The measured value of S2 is 3.1 AA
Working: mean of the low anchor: 10.1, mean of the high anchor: 9.88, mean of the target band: 9.05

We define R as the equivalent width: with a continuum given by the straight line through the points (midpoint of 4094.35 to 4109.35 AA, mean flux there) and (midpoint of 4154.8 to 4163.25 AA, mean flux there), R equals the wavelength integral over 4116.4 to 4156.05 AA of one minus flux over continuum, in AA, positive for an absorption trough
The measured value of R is -3.7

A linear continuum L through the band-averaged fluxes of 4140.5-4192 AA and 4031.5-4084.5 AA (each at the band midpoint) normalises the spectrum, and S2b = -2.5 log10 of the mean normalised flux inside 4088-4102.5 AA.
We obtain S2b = 0.18 mag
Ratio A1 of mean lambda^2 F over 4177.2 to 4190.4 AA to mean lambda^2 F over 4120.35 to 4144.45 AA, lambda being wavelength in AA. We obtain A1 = 1.0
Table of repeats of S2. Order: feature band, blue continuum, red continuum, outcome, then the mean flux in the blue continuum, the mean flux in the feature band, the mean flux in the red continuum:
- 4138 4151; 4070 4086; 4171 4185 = -0.2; 10.1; 9.99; 9.74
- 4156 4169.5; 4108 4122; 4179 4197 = 0.0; 9.34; 9.74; 9.95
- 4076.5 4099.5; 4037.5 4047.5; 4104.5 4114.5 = -0.1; 10.5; 9.35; 8.72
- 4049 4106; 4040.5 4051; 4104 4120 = 0.5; 10.3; 9.63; 9.1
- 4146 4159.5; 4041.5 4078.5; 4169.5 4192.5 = -0.4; 10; 10.1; 9.82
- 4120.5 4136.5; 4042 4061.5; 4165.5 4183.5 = -0.2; 10.1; 10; 9.79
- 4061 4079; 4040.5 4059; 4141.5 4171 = 0.3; 10.1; 9.89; 9.88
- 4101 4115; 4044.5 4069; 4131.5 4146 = 1.4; 10.1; 8.92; 9.74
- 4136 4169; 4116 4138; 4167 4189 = -0.1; 10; 9.92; 9.75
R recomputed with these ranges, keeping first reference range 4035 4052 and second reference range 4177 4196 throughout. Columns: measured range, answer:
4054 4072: 0.4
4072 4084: 0.6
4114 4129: 0.1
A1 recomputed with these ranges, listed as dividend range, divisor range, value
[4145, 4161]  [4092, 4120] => 1.18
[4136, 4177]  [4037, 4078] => 1.02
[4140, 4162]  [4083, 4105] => 1.14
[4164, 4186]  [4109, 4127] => 1.03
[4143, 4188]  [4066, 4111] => 1.09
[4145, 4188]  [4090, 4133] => 1.11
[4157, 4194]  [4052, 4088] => 1.01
